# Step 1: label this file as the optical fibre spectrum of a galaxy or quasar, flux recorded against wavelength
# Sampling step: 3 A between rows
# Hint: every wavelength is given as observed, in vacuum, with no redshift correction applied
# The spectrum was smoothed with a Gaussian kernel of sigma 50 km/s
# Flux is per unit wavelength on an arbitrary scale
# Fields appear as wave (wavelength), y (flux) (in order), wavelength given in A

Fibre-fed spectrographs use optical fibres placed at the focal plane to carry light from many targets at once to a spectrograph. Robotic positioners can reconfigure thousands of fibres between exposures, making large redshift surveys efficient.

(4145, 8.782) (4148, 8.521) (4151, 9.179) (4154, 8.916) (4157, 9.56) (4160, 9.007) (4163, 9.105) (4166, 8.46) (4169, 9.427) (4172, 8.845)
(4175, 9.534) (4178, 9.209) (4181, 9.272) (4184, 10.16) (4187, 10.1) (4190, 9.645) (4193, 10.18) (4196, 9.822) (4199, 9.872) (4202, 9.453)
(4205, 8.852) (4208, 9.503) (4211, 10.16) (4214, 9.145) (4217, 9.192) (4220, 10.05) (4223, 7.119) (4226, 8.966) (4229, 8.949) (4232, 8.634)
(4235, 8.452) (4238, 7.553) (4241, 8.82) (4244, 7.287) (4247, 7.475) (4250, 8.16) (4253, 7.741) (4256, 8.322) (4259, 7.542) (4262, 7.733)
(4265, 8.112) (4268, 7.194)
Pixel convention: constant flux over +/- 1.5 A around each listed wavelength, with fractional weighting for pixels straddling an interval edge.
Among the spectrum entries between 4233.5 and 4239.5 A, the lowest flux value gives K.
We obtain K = 7.553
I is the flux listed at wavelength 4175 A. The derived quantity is 9.534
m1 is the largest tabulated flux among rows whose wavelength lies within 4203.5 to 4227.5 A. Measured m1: 10.16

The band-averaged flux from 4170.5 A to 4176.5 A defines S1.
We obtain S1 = 9.19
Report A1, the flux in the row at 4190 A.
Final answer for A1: 9.645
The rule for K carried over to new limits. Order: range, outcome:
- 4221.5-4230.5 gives 7.119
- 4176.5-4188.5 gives 9.209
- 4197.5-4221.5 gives 8.852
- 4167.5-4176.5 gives 8.845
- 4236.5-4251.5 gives 7.287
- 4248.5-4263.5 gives 7.542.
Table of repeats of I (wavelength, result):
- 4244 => 7.287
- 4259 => 7.542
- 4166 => 8.46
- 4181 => 9.272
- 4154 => 8.916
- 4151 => 9.179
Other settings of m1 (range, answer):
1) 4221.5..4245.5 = 8.966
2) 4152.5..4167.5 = 9.56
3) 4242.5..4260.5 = 8.322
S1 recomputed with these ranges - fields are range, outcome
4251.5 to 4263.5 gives 7.83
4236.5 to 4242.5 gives 8.19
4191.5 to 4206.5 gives 9.64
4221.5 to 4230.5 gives 8.34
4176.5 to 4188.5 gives 9.69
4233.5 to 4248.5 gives 7.92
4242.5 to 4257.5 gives 7.8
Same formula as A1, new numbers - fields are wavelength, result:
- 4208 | 9.503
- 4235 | 8.452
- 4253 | 7.741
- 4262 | 7.733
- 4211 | 10.16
